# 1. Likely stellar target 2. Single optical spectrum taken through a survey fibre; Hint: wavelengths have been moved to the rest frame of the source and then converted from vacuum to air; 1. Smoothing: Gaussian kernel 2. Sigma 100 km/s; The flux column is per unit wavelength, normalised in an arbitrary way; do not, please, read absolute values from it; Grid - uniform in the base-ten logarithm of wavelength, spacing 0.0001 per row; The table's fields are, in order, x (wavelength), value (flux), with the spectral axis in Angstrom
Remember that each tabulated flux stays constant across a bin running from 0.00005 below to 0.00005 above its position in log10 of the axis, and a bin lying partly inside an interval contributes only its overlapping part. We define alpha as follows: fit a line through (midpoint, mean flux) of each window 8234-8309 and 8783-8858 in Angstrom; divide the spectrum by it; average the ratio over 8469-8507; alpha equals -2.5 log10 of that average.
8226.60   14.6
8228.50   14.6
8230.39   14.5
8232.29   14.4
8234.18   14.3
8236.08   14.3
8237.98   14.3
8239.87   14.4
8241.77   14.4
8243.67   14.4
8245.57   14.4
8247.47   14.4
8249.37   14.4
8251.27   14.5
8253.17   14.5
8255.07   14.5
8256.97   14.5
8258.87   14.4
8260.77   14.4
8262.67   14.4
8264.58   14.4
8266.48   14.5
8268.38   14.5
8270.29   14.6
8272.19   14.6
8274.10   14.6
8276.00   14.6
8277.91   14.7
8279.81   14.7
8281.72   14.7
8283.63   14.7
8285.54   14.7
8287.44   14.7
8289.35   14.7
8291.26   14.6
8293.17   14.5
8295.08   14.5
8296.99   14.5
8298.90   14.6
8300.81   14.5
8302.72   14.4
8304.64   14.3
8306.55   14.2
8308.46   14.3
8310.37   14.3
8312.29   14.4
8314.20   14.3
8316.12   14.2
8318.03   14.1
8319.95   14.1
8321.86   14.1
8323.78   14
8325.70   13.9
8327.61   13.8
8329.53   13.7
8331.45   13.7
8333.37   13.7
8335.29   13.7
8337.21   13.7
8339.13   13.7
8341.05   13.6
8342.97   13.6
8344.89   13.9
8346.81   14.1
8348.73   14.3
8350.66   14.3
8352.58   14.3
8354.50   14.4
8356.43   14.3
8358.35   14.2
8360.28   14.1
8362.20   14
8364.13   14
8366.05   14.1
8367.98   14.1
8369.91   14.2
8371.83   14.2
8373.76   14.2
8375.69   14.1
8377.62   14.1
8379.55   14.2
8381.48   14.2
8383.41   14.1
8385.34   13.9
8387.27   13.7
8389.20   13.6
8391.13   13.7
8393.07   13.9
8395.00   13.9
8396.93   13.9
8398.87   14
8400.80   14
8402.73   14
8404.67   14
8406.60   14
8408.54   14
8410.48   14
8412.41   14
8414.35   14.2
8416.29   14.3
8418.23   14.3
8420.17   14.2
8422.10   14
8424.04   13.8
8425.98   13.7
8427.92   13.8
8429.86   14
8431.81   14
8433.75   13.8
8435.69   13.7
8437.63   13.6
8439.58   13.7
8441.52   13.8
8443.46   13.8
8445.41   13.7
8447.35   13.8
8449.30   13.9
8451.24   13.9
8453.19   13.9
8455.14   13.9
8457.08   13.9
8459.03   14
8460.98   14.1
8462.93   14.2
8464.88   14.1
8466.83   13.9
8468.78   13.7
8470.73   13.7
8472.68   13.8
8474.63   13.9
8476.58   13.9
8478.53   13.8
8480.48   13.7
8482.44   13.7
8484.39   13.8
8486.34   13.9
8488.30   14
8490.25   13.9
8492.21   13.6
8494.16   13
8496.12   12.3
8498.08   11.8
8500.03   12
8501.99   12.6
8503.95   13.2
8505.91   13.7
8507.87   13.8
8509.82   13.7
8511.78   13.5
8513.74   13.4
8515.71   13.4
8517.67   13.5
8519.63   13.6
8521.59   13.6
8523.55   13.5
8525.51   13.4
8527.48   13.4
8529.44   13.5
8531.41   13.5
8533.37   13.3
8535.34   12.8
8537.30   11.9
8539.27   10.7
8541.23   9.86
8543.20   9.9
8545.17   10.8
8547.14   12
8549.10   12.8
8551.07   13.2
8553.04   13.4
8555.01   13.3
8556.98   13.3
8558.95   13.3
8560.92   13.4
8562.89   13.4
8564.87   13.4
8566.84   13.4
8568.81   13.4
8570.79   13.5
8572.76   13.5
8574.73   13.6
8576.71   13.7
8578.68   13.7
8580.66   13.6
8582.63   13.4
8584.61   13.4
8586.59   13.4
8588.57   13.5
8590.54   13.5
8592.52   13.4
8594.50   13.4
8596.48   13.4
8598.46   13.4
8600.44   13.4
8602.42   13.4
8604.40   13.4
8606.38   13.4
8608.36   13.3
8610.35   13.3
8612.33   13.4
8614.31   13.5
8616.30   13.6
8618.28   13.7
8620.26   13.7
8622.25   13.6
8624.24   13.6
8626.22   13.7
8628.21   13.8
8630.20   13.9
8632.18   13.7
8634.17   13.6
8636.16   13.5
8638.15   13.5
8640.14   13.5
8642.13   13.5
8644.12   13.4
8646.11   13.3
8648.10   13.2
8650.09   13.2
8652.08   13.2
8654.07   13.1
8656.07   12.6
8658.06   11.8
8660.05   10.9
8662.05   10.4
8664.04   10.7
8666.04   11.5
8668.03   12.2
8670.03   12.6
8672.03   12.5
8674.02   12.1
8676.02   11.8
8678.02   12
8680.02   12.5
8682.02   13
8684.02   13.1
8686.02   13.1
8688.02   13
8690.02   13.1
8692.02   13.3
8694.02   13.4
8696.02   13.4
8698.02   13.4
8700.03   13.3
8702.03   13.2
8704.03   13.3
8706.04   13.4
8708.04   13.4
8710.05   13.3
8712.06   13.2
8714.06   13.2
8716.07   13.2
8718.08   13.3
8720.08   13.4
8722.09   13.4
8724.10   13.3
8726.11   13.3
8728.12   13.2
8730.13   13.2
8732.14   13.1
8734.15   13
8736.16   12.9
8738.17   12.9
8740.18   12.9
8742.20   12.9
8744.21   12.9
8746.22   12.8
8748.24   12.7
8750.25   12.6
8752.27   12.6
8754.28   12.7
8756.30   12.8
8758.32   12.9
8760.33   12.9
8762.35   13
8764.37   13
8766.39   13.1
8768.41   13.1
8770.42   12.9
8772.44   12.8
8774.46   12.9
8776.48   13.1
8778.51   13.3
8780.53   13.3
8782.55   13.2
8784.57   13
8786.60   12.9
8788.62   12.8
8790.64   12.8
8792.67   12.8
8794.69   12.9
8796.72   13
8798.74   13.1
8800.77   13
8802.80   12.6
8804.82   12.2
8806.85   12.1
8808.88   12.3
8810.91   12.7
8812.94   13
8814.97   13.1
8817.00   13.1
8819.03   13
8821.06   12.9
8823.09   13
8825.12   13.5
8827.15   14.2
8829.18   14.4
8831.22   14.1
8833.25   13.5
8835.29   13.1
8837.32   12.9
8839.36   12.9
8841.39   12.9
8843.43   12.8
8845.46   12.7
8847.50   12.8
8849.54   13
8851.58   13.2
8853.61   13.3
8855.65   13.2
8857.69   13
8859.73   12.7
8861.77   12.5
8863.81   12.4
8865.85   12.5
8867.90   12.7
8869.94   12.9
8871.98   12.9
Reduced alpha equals 0.04 mag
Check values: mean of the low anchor 14.5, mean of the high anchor 13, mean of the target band 13.4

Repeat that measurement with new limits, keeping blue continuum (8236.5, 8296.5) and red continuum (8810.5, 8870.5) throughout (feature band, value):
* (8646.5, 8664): 0.11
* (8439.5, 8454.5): 0.02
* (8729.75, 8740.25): 0.03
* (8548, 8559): 0.05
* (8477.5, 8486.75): 0.02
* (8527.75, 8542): 0.13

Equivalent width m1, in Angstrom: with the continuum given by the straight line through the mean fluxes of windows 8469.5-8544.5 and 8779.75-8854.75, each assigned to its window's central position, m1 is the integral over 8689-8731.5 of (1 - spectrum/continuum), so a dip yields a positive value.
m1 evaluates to -0.8 Angstrom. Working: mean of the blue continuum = 13.1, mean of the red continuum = 13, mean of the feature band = 13.3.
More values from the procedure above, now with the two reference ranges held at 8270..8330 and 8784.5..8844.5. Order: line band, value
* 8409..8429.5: 0.1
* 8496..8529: 1.4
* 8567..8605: 0.4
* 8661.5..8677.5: 2.0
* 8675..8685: 0.7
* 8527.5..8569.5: 3.4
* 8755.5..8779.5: 0.3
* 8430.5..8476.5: 0.4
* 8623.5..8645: -0.2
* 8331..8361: 0.6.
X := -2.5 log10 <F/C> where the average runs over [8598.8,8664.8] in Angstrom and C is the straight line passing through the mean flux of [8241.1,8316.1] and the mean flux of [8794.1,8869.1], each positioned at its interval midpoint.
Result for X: 0.03 mag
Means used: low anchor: 14.5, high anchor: 13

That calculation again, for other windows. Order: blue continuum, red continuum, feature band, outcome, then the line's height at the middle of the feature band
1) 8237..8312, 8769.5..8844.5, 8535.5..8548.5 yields 0.24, 13.8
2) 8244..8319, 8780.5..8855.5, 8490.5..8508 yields 0.08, 13.9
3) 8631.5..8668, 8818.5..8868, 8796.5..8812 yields 0.03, 13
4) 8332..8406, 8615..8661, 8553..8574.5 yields 0.01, 13.5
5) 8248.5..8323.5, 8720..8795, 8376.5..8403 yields 0.01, 14.1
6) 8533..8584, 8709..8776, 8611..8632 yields -0.06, 12.9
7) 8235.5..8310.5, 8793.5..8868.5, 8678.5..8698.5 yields 0.02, 13.4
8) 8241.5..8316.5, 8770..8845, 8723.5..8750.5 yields 0.02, 13.2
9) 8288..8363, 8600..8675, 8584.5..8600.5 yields -0.02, 13.2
